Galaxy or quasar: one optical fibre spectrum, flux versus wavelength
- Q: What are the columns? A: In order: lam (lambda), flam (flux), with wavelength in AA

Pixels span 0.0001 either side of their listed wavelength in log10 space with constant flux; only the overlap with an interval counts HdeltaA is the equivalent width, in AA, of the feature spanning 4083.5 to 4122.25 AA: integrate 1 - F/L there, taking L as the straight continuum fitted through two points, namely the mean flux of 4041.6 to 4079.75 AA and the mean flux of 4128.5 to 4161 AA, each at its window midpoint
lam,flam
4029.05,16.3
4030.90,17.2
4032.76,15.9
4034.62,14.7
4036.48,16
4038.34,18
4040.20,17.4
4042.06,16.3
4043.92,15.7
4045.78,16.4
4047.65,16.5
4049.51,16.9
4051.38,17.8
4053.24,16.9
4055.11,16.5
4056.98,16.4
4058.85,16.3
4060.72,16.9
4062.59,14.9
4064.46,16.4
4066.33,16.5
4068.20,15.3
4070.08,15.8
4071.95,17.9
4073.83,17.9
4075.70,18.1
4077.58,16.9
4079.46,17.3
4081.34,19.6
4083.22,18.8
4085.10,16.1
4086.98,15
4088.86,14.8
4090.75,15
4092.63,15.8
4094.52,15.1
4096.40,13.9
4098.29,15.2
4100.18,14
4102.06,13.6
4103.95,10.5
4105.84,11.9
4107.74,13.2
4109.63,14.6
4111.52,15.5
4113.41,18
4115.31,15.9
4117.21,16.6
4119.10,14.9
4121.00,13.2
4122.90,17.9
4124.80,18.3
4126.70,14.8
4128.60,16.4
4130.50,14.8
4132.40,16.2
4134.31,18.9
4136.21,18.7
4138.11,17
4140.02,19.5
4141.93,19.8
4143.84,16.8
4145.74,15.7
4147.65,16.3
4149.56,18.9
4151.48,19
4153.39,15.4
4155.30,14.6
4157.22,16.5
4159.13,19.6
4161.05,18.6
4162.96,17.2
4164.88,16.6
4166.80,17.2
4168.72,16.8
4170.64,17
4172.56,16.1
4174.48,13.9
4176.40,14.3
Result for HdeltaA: 5.2 AA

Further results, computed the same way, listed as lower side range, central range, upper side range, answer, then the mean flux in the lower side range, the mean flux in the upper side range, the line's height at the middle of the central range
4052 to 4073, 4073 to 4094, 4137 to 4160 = -0.2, 16.4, 17.4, 16.6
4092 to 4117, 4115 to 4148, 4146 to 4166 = -1.8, 14.4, 17.2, 15.9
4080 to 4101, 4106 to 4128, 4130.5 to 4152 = 1.6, 15.8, 17.7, 16.8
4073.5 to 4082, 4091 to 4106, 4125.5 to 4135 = 2.9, 17.9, 16.2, 17.2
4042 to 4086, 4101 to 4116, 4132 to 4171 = 2.7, 16.9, 17.5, 17.2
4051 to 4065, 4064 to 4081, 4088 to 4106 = -1.6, 16.5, 14.1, 15.6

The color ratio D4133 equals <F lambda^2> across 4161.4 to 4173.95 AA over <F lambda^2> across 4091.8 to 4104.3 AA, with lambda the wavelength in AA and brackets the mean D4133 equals 1.2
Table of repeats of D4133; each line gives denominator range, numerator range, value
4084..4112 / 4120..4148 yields 1.21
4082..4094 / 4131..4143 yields 1.17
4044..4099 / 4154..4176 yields 1.06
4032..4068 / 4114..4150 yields 1.07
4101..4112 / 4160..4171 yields 1.35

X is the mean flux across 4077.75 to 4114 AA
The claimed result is 15.2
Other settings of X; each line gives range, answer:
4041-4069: 16.4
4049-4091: 16.7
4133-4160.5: 17.6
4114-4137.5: 16.4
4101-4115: 14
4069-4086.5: 17.5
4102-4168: 16.4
